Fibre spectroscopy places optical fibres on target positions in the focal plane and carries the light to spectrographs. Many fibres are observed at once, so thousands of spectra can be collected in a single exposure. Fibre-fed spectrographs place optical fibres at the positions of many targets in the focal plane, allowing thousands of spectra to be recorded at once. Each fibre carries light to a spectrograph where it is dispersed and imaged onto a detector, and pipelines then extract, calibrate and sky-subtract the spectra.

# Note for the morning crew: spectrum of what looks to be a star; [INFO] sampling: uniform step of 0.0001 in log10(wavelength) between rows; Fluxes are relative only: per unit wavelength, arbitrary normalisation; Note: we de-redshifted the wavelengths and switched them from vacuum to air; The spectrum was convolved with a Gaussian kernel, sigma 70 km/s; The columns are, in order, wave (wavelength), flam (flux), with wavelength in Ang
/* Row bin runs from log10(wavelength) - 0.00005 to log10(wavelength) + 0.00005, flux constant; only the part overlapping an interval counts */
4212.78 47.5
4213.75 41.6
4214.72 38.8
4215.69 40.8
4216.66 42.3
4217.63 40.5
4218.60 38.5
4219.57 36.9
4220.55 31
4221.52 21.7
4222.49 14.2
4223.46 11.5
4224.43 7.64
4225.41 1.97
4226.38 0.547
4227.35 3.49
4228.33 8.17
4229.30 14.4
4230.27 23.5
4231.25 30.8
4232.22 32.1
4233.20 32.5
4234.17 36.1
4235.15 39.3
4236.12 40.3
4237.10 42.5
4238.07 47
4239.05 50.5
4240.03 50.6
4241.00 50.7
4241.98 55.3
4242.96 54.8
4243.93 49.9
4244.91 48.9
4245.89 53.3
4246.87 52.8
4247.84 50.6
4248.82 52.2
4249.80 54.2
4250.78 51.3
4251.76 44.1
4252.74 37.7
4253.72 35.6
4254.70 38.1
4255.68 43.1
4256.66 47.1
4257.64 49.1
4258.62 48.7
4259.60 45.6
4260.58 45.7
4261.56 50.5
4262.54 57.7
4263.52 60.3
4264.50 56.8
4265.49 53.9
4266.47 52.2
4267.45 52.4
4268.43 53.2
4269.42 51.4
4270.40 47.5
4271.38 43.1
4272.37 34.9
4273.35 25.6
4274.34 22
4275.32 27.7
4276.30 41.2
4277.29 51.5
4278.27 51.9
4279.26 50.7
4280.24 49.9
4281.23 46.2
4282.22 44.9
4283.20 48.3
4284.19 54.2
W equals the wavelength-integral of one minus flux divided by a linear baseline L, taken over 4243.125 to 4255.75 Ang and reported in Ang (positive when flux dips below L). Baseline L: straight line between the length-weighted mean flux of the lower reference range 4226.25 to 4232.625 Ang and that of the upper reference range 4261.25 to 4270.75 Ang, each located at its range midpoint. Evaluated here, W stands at -3.9 Ang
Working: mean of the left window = 16.8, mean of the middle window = 47.4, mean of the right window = 53.7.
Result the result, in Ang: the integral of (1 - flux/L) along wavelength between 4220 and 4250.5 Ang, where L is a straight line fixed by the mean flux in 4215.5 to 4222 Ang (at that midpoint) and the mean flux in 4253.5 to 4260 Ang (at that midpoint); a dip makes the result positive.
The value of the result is 4.4 Ang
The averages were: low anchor 35.7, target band 34.4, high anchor 44.2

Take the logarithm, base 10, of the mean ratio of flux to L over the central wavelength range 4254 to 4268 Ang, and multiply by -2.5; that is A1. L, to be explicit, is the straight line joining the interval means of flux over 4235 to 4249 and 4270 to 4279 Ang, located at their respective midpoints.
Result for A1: -0.16 mag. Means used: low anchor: 49.4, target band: 49.9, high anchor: 38.6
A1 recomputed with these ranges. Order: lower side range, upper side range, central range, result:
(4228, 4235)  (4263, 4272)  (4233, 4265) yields -0.25 mag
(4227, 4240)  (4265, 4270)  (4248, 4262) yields -0.03 mag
